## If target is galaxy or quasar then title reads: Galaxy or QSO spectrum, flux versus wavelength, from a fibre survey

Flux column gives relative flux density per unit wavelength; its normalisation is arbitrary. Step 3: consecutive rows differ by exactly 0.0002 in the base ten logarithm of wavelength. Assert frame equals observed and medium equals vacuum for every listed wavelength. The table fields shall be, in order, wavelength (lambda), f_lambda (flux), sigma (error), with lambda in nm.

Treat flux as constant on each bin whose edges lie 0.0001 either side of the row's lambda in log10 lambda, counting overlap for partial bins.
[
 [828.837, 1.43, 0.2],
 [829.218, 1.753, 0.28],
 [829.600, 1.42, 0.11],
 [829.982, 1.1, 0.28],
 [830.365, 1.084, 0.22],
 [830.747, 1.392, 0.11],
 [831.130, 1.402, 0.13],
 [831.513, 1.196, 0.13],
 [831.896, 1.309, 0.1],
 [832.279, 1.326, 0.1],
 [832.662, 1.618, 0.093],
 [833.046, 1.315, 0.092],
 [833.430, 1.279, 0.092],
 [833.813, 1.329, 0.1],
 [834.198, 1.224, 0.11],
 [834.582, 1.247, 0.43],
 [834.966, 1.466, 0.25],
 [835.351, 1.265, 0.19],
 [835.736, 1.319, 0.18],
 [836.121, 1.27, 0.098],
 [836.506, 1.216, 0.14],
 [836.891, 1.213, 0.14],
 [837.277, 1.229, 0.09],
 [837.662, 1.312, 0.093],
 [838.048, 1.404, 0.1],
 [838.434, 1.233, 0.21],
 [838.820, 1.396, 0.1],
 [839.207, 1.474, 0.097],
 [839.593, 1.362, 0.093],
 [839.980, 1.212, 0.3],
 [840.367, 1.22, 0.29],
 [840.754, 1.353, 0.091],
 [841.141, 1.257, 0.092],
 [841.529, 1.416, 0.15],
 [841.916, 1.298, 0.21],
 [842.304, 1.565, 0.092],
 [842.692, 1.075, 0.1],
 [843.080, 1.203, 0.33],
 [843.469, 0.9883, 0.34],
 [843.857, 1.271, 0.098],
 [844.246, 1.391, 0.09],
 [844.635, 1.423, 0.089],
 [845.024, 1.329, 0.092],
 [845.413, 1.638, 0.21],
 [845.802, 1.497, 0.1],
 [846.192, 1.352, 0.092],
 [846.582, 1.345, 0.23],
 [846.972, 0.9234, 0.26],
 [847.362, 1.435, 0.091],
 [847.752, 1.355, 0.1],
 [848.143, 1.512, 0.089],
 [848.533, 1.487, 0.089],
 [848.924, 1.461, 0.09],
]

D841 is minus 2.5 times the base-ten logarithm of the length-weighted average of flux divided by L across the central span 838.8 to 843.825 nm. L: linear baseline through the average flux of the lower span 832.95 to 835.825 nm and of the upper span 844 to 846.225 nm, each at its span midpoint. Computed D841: 0.08 mag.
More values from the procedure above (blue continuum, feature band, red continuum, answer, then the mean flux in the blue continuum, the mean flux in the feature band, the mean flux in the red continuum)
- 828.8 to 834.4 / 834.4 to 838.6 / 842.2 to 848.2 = 0.04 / 1.34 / 1.29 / 1.32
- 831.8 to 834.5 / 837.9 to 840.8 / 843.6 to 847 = 0.02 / 1.34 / 1.33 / 1.37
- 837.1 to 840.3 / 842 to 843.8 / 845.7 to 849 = 0.11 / 1.32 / 1.22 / 1.37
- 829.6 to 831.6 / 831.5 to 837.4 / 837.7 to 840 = 0.00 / 1.25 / 1.31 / 1.35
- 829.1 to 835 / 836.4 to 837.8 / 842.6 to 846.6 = 0.07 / 1.33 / 1.24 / 1.32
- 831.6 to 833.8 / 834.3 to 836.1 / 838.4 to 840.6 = 0.03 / 1.36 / 1.31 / 1.32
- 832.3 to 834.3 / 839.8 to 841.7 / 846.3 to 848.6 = 0.05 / 1.36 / 1.29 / 1.34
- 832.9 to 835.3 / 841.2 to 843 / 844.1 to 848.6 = 0.03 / 1.31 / 1.32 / 1.39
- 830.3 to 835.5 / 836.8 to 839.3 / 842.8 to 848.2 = 0.00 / 1.32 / 1.32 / 1.32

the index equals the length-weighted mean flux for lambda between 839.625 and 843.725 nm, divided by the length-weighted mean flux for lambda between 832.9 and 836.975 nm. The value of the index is 0.98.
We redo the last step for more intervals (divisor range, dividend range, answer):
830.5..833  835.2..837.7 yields 0.92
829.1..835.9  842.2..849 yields 1.01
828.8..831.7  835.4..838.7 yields 0.95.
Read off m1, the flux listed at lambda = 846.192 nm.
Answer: 1.352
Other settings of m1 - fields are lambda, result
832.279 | 1.326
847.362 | 1.435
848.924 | 1.461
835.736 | 1.319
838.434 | 1.233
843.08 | 1.203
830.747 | 1.392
